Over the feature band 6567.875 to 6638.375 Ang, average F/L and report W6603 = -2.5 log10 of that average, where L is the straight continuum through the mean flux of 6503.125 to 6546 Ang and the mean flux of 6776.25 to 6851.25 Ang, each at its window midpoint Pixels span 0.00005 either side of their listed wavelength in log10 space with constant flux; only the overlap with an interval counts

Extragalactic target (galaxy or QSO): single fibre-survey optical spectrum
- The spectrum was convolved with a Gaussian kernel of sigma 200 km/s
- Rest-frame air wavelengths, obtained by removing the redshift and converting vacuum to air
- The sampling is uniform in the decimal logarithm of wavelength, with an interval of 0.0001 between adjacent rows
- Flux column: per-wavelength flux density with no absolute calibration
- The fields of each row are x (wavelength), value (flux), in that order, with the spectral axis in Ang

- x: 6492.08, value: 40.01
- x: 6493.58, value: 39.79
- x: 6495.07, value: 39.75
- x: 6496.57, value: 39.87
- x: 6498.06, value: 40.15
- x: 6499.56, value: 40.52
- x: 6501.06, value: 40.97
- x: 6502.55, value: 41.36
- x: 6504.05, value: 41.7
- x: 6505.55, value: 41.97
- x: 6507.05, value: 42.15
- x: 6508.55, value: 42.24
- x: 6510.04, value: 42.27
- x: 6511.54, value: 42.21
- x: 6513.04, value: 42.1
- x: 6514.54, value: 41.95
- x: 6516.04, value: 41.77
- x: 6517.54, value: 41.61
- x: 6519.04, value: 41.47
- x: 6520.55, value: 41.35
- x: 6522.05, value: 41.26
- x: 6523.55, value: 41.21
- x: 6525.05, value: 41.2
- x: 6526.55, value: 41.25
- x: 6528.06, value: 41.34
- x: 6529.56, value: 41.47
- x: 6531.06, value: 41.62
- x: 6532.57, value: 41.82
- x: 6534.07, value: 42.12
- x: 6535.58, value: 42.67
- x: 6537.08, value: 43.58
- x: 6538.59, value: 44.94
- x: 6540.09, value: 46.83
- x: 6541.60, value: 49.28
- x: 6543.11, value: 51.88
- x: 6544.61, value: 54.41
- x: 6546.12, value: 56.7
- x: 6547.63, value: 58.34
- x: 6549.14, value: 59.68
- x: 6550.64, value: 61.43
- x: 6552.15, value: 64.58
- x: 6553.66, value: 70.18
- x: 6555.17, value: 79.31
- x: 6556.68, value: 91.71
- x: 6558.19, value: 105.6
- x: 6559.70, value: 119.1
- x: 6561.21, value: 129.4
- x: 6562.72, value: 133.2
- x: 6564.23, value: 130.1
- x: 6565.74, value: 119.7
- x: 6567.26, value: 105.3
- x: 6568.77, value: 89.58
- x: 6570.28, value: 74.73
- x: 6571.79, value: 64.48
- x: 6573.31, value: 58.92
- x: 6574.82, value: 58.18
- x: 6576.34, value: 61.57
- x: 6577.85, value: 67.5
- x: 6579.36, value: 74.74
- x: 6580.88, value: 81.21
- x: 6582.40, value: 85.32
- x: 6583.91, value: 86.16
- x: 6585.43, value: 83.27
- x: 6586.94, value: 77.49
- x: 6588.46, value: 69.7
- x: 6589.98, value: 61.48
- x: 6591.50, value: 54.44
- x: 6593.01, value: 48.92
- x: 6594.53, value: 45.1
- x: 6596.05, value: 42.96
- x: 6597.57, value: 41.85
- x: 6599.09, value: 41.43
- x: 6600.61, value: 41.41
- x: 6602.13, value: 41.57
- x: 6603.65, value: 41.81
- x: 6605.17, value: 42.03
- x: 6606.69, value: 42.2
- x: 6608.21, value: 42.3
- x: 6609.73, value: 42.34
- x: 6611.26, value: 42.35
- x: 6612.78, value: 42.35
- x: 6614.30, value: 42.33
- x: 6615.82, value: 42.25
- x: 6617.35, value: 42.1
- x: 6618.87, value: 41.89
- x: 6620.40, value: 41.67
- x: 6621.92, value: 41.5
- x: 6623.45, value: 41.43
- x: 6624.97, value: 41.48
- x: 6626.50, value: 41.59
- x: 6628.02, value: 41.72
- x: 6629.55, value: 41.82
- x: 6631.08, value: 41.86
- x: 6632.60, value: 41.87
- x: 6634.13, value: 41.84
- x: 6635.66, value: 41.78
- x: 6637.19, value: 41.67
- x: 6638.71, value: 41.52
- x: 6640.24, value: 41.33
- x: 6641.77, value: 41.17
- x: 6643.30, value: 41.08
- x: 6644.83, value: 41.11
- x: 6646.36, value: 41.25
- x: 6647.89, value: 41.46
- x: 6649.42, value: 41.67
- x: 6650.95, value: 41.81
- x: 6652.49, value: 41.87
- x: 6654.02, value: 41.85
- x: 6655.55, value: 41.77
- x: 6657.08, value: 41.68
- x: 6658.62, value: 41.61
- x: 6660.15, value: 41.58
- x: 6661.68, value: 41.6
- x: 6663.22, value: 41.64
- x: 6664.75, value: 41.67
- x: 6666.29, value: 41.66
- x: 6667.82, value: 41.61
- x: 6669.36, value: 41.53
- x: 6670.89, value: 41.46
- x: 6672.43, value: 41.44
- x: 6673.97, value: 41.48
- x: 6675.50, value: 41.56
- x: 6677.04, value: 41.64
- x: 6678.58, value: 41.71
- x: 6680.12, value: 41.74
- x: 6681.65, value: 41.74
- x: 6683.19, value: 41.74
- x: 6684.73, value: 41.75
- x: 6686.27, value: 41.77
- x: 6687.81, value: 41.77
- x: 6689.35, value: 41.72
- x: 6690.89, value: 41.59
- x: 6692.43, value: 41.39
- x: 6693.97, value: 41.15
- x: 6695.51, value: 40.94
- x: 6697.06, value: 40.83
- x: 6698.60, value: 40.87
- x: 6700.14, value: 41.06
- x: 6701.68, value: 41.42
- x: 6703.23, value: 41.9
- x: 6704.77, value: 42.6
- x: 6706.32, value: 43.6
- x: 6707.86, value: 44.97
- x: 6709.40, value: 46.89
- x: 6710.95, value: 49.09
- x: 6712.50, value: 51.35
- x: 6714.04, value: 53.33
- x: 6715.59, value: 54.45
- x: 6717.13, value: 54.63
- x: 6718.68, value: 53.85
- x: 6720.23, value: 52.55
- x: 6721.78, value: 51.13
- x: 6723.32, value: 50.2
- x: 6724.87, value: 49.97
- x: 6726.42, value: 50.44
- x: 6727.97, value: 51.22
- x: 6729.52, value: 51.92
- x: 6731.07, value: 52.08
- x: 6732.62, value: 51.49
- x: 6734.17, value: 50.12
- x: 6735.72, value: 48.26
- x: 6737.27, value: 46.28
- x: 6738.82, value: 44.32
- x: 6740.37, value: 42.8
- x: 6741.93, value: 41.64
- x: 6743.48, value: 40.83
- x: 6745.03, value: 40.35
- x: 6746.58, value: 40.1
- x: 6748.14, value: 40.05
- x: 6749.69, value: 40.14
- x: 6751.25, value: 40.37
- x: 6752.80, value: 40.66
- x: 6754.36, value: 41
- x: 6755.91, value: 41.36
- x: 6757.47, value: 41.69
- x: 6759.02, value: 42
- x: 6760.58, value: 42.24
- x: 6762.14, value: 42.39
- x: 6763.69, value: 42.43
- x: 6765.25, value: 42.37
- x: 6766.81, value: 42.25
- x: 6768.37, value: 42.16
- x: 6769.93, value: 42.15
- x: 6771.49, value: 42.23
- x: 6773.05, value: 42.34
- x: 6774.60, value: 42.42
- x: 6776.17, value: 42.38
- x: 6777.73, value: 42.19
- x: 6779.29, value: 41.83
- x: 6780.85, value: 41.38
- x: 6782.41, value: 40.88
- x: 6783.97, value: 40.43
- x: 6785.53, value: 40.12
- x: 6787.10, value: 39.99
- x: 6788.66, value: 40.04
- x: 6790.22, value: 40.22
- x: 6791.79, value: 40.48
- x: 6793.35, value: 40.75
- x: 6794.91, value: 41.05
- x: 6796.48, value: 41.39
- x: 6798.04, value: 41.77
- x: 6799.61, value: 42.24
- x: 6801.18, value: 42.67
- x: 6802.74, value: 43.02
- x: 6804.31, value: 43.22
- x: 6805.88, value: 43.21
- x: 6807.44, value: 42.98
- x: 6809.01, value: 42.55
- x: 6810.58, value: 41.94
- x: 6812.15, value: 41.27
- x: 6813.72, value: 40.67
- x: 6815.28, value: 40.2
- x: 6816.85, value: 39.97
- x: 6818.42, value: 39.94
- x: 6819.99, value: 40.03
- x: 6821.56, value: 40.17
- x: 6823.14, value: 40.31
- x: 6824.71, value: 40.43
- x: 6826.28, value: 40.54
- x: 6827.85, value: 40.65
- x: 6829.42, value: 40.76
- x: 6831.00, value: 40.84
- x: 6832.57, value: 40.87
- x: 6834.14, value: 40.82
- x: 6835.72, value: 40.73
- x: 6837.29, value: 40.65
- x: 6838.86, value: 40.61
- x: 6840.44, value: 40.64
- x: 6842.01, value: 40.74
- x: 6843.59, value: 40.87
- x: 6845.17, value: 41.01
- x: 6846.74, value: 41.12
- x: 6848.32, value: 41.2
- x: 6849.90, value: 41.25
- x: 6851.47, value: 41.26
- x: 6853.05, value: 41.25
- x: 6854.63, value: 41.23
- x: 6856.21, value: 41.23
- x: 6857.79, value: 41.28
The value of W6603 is -0.222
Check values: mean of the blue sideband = 43.4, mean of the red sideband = 41.1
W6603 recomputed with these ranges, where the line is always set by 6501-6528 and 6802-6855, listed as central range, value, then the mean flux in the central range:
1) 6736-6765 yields -0.02 mag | 41.8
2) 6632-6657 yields 0.00 mag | 41.6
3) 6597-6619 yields -0.01 mag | 42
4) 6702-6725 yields -0.19 mag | 49.2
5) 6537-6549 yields -0.23 mag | 51.6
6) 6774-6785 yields -0.01 mag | 41.6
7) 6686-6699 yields 0.00 mag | 41.3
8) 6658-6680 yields -0.01 mag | 41.6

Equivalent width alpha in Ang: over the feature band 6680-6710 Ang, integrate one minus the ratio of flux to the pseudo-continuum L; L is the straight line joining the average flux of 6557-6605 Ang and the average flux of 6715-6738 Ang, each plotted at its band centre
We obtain 7.6 Ang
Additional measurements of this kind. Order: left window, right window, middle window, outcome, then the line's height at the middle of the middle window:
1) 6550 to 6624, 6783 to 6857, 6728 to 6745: 1.11 Ang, 50.1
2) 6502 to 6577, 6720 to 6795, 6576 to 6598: -3.31 Ang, 57.2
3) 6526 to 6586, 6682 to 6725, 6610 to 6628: 5.50 Ang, 60.4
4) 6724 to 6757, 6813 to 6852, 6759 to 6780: 0.66 Ang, 43.6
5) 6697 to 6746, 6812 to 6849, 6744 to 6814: 3.61 Ang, 43.9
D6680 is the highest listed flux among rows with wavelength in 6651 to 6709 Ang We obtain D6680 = 44.97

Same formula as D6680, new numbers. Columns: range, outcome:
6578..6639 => 86.16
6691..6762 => 54.63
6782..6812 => 43.22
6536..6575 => 133.2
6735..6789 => 48.26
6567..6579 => 105.3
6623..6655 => 41.87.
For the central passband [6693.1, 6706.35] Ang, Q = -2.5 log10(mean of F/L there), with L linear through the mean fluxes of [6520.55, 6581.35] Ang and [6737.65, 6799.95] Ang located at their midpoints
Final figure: 0.20 mag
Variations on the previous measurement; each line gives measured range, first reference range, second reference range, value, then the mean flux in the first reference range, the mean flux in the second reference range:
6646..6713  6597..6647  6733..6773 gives 0.00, 41.8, 42.5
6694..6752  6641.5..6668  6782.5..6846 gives -0.12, 41.6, 41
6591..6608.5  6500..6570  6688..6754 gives 0.25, 60.2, 45.8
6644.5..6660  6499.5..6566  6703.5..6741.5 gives 0.25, 57.8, 49.3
